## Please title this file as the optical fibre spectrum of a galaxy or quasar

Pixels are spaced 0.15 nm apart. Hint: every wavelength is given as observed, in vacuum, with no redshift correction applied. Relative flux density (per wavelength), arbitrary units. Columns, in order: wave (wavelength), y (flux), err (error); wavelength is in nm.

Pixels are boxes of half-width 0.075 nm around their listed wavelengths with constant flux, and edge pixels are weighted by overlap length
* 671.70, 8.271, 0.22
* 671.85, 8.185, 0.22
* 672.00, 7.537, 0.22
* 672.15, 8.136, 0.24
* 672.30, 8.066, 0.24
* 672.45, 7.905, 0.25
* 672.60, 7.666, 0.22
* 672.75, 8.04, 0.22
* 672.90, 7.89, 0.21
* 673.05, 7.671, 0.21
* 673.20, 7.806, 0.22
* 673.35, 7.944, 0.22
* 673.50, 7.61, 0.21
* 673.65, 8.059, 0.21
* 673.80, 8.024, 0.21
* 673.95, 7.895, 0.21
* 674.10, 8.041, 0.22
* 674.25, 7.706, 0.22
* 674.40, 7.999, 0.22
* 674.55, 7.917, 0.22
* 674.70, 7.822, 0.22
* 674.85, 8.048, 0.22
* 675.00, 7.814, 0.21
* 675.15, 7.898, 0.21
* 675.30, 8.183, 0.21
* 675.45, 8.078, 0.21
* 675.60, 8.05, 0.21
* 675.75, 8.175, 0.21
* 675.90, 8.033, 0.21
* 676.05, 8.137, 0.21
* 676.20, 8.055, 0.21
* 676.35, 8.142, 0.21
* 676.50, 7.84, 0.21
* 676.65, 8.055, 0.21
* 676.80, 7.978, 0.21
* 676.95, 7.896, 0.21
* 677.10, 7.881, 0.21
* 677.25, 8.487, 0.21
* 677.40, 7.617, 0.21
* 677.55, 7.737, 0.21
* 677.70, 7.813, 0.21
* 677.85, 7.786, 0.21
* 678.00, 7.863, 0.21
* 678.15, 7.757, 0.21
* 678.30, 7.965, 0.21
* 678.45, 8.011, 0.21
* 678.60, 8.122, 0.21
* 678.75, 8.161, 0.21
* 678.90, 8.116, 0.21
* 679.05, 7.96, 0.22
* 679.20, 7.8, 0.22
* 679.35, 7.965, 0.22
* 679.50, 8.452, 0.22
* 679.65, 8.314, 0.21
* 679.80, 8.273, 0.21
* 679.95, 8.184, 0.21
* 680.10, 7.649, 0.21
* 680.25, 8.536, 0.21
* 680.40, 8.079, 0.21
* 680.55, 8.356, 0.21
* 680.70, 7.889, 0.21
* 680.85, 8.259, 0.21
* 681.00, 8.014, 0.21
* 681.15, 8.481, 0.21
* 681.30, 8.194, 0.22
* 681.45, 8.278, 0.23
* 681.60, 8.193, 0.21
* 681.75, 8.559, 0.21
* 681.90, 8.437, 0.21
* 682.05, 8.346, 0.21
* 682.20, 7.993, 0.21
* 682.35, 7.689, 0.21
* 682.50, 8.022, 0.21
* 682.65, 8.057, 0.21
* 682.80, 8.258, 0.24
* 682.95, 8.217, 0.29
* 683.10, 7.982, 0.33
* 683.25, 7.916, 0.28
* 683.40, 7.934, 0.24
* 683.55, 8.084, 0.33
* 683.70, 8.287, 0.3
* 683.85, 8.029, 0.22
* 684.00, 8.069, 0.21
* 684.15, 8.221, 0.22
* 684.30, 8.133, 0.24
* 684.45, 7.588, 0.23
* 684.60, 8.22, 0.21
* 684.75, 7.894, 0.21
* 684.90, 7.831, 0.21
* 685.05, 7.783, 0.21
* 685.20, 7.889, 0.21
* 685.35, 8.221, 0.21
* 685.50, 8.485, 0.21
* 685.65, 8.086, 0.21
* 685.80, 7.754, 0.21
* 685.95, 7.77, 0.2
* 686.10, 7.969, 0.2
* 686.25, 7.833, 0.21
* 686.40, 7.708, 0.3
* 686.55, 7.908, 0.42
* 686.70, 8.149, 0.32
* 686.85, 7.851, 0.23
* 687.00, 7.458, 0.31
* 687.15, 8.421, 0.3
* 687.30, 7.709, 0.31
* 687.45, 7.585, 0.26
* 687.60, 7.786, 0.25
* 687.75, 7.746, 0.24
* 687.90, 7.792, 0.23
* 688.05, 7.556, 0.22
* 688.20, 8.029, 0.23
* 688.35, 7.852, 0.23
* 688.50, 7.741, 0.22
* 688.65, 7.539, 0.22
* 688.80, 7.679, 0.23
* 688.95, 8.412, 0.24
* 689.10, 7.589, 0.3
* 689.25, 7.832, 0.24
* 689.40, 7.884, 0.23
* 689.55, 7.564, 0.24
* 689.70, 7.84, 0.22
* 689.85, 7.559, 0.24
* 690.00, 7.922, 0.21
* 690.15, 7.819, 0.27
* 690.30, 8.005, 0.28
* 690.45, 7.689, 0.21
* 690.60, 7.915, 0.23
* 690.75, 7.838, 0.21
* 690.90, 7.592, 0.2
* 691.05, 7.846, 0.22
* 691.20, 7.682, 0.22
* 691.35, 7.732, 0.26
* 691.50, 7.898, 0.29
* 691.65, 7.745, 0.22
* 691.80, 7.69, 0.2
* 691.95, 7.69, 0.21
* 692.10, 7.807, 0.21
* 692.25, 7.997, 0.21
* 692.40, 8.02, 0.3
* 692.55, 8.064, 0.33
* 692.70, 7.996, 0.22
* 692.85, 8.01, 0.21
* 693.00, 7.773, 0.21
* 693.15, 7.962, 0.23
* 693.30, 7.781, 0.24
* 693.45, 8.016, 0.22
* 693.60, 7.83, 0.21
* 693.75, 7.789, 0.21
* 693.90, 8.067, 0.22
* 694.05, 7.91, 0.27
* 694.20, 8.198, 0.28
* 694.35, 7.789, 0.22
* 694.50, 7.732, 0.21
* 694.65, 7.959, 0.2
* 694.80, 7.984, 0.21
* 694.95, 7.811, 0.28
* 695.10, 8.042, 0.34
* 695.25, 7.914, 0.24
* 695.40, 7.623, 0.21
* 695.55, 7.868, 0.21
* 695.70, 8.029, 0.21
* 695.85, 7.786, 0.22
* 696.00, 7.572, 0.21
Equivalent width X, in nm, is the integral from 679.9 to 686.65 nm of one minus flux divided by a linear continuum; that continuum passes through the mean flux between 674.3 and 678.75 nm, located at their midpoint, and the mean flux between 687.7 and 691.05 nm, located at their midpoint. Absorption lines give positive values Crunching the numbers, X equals -0.17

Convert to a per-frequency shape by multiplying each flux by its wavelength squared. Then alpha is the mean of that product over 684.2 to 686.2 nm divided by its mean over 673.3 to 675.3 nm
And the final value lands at 1.0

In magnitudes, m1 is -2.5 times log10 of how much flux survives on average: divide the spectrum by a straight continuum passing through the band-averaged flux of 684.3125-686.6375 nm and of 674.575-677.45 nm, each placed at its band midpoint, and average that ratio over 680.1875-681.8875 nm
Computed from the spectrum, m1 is -0.04 mag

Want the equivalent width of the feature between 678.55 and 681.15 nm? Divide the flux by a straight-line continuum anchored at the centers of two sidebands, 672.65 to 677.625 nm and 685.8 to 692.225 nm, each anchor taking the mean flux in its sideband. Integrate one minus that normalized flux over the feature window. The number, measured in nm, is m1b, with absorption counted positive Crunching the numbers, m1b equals -0.077 nm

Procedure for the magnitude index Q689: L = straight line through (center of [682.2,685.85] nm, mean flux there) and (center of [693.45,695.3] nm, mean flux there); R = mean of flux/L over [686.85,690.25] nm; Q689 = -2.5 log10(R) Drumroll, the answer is 0.03 mag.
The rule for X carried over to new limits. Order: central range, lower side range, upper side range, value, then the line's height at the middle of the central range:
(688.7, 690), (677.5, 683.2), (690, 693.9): 0.018 nm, 7.91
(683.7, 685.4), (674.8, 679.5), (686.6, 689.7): -0.028 nm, 7.87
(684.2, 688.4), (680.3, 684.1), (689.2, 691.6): 0.038 nm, 7.97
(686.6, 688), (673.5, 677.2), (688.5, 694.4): 0.009 nm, 7.88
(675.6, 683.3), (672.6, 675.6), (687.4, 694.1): -0.188 nm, 7.89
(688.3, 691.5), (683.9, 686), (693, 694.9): 0.065 nm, 7.95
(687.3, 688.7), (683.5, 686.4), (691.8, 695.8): 0.040 nm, 7.97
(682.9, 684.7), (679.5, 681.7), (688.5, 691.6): 0.003 nm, 8.07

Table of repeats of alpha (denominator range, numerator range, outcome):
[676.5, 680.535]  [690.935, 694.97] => 1.02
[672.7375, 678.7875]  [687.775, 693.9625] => 1.03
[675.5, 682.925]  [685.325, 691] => 1.00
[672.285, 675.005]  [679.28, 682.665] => 1.06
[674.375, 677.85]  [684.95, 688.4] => 1.02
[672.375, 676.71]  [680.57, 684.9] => 1.05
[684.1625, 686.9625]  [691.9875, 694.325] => 1.02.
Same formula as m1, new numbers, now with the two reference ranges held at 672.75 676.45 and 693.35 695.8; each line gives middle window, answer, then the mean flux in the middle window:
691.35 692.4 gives 0.014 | 7.81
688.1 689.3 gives 0.013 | 7.83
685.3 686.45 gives -0.007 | 7.98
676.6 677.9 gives 0.005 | 7.92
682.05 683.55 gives -0.012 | 8.03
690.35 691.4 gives 0.021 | 7.76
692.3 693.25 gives -0.007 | 7.97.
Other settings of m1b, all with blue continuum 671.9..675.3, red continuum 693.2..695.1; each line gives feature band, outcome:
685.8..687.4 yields 0.008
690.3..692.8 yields 0.024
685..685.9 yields -0.015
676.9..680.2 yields -0.041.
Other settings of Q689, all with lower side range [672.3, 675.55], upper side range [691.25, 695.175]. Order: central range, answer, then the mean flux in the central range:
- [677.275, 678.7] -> 0.004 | 7.88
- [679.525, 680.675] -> -0.039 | 8.2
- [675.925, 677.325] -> -0.020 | 8.05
